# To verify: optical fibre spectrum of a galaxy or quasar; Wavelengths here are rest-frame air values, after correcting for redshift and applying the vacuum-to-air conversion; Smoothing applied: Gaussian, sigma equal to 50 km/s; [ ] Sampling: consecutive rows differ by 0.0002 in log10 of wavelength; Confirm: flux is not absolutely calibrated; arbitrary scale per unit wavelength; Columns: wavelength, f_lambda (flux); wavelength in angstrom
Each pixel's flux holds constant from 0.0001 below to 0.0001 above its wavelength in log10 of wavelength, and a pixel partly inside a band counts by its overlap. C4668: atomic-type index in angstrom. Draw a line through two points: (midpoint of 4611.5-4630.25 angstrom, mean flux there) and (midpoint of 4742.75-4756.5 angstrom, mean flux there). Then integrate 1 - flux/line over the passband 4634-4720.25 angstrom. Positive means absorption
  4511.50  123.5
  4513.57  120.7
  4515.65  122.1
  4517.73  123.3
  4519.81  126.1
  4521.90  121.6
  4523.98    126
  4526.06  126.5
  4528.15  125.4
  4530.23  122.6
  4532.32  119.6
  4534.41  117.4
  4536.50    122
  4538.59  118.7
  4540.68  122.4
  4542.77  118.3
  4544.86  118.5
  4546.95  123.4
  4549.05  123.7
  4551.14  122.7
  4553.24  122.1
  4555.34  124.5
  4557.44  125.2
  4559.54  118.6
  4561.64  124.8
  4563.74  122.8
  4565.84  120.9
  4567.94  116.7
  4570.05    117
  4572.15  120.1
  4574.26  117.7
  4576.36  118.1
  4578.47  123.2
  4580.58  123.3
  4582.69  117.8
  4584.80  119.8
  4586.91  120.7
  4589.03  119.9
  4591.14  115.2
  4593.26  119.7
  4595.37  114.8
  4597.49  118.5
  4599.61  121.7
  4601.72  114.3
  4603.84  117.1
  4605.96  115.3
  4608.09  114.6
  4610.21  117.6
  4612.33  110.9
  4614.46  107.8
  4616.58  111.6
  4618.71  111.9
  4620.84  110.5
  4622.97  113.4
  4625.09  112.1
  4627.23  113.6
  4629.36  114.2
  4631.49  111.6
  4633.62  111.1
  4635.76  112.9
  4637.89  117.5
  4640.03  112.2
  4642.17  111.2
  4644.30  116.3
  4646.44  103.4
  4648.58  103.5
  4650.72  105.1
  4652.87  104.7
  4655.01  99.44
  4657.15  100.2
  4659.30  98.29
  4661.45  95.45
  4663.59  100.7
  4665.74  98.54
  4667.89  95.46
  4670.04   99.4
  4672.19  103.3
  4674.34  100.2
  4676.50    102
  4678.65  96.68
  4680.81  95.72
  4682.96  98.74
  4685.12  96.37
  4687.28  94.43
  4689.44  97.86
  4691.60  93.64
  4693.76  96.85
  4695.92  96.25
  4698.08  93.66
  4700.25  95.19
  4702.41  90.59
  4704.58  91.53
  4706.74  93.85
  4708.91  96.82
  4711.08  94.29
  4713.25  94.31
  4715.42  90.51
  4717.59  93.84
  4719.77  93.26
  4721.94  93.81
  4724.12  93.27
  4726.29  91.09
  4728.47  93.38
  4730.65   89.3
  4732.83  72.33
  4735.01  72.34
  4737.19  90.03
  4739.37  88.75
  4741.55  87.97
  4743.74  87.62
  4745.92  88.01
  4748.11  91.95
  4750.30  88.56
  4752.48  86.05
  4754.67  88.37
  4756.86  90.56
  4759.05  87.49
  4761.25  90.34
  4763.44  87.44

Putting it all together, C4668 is 1.9 angstrom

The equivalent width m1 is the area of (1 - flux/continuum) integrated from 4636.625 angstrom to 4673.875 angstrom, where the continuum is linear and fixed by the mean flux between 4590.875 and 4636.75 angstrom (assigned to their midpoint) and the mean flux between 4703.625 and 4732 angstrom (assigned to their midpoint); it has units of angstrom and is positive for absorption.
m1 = 0.7 angstrom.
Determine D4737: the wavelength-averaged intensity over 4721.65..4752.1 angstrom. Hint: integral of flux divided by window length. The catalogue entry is 87.5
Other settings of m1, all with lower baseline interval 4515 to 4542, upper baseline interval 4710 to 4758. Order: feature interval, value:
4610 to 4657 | -2.1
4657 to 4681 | 0.2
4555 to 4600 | -2.1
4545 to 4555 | -0.3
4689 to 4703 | 0.1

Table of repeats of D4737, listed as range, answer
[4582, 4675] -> 110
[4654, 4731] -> 95.8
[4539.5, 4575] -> 121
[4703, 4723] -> 93.5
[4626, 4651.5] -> 111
